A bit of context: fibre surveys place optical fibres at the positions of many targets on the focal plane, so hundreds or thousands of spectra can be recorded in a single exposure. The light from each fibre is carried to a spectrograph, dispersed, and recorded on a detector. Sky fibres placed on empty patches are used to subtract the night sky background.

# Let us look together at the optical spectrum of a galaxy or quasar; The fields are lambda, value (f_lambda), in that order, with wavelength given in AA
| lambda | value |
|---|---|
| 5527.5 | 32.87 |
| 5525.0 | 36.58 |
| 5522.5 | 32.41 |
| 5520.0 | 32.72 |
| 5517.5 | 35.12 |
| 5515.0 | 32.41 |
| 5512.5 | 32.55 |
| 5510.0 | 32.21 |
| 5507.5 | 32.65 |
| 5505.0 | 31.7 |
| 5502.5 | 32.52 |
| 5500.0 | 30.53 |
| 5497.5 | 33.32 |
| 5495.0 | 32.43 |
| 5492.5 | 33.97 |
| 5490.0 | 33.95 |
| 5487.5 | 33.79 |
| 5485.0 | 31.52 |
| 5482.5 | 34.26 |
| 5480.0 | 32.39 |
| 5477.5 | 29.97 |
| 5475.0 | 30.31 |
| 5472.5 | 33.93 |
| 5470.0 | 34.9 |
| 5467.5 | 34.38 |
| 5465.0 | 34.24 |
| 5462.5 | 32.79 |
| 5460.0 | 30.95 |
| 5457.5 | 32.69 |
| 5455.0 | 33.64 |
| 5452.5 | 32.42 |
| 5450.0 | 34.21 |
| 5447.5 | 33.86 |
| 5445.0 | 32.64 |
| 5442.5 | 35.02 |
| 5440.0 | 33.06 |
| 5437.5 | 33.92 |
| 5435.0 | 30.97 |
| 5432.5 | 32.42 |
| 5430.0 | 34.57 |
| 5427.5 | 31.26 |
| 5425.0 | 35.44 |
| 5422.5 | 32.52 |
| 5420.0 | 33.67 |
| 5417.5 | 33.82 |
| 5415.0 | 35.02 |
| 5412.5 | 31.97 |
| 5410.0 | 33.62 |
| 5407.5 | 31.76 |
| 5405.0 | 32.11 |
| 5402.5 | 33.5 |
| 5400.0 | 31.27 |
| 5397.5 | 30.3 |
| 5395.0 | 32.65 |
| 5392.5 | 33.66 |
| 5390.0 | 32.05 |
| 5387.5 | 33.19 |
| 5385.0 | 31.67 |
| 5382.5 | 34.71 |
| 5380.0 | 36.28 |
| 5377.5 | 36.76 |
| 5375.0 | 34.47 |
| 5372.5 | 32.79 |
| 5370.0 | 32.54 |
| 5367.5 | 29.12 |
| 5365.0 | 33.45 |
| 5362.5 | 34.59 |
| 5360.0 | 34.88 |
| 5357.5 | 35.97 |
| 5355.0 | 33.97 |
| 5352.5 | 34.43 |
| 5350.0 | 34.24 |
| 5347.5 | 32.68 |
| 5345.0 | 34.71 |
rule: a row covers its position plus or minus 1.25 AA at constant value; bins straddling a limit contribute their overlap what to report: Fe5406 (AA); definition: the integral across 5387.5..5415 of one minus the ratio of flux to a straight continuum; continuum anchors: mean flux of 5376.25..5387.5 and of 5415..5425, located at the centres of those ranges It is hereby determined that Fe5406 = 1.4 AA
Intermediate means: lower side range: 34.7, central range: 32.5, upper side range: 33.8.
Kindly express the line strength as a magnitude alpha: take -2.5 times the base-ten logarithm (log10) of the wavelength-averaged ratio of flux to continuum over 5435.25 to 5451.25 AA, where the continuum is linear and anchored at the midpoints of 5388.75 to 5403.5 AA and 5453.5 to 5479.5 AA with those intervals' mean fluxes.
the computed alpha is -0.03 mag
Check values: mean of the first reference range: 32.2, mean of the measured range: 33.6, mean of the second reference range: 32.8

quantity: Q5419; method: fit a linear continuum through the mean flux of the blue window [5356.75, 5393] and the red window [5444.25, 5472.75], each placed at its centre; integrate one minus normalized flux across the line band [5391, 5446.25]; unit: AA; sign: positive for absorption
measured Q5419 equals 1.0 AA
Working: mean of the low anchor 33.7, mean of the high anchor 33.4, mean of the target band 33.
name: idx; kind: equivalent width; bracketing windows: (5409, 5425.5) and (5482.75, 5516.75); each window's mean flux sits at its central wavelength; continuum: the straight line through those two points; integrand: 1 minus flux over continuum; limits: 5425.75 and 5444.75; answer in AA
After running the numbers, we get 0.2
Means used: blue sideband 33.6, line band 33.1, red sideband 32.7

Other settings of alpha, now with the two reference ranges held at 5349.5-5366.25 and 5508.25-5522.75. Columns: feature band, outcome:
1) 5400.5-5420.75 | 0.029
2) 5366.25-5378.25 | 0.045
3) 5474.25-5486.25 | 0.051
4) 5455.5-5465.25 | 0.030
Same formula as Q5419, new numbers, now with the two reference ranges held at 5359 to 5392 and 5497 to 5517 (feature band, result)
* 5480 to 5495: -0.4 AA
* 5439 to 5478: -0.4 AA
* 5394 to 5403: 0.4 AA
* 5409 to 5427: -0.3 AA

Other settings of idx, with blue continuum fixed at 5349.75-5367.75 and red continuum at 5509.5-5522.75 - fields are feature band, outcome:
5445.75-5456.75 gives 0.0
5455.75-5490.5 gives 0.4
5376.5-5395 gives 0.0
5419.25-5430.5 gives 0.1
